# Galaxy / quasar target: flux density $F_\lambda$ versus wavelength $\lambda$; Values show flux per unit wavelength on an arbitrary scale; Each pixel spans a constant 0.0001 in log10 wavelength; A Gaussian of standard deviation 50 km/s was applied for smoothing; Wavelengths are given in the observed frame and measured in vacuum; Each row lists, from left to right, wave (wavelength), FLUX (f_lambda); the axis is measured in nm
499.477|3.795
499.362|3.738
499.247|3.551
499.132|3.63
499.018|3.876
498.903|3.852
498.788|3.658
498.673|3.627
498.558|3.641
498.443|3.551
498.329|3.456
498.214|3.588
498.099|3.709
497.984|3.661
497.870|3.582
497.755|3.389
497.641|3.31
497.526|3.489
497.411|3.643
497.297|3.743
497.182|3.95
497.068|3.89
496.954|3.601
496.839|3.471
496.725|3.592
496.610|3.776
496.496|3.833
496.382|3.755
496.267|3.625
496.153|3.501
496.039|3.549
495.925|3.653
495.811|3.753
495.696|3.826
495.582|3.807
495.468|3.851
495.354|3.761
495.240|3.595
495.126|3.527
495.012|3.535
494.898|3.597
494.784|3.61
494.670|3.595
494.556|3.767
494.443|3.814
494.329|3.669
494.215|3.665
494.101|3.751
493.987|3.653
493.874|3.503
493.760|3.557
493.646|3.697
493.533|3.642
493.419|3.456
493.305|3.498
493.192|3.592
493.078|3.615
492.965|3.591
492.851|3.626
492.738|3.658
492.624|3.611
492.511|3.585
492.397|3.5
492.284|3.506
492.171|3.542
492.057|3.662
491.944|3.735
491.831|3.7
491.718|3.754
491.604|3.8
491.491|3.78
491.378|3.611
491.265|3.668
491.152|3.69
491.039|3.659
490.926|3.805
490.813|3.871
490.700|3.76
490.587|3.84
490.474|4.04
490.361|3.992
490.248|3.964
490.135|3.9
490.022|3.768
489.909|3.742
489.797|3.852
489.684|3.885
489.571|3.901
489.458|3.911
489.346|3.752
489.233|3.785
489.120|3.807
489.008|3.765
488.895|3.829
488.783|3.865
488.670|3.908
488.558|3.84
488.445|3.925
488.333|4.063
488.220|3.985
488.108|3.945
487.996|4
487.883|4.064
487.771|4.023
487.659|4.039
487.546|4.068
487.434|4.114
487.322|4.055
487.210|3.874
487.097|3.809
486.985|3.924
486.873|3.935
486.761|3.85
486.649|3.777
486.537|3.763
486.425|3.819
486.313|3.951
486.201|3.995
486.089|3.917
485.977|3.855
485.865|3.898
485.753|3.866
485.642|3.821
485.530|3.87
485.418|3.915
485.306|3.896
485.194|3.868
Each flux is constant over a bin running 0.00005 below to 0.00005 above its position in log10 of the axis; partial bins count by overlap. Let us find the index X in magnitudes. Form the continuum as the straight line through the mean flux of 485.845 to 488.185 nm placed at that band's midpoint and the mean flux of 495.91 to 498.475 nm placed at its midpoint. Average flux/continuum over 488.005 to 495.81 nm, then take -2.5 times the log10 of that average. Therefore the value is 0.015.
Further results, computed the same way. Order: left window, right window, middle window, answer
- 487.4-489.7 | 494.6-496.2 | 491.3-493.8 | 0.042 mag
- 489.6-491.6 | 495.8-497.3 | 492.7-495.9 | 0.025 mag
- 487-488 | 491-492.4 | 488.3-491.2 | -0.008 mag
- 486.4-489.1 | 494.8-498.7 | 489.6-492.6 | 0.019 mag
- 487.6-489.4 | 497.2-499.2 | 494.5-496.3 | 0.013 mag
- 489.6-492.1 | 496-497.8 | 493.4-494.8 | 0.017 mag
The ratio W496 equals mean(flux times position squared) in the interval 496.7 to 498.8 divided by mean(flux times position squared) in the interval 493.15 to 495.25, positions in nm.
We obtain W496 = 1.01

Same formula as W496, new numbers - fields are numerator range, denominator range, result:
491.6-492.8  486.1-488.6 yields 0.94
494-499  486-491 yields 0.97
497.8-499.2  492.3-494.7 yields 1.03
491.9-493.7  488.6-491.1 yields 0.95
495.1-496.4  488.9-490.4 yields 0.98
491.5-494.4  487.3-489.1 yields 0.93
